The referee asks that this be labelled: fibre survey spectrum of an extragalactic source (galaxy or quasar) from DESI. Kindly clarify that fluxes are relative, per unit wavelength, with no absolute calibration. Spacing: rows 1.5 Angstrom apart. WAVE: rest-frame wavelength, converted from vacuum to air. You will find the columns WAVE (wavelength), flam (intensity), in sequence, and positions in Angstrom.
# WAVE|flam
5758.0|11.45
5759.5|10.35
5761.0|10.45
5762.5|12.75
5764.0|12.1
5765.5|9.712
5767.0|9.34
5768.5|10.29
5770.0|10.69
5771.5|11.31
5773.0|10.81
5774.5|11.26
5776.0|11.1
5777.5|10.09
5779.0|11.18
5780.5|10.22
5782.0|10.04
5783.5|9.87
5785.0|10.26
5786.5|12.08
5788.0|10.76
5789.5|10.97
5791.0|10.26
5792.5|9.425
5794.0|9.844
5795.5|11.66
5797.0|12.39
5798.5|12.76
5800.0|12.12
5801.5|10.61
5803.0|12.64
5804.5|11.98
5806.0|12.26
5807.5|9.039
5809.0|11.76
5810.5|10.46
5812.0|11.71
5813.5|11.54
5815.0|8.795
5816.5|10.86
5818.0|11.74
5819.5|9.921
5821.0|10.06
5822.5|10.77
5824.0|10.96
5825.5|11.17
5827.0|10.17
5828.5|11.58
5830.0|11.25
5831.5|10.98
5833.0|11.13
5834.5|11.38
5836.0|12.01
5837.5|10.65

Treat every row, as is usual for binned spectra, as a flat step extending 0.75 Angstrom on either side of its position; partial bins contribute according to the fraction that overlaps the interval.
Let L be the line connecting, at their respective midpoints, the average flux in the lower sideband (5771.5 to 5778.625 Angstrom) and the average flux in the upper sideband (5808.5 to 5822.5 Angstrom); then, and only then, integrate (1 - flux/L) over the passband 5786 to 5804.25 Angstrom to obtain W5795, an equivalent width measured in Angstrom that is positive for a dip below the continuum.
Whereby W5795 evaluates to -0.8 Angstrom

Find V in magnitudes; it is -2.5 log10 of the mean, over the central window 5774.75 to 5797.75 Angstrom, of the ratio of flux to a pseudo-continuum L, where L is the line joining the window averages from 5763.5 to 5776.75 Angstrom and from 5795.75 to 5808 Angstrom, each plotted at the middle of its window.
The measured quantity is 0.06 mag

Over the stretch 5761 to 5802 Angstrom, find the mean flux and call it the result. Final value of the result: 10.9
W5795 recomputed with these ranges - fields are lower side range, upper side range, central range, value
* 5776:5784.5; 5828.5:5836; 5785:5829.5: -0.8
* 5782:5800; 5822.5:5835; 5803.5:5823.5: 0.3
